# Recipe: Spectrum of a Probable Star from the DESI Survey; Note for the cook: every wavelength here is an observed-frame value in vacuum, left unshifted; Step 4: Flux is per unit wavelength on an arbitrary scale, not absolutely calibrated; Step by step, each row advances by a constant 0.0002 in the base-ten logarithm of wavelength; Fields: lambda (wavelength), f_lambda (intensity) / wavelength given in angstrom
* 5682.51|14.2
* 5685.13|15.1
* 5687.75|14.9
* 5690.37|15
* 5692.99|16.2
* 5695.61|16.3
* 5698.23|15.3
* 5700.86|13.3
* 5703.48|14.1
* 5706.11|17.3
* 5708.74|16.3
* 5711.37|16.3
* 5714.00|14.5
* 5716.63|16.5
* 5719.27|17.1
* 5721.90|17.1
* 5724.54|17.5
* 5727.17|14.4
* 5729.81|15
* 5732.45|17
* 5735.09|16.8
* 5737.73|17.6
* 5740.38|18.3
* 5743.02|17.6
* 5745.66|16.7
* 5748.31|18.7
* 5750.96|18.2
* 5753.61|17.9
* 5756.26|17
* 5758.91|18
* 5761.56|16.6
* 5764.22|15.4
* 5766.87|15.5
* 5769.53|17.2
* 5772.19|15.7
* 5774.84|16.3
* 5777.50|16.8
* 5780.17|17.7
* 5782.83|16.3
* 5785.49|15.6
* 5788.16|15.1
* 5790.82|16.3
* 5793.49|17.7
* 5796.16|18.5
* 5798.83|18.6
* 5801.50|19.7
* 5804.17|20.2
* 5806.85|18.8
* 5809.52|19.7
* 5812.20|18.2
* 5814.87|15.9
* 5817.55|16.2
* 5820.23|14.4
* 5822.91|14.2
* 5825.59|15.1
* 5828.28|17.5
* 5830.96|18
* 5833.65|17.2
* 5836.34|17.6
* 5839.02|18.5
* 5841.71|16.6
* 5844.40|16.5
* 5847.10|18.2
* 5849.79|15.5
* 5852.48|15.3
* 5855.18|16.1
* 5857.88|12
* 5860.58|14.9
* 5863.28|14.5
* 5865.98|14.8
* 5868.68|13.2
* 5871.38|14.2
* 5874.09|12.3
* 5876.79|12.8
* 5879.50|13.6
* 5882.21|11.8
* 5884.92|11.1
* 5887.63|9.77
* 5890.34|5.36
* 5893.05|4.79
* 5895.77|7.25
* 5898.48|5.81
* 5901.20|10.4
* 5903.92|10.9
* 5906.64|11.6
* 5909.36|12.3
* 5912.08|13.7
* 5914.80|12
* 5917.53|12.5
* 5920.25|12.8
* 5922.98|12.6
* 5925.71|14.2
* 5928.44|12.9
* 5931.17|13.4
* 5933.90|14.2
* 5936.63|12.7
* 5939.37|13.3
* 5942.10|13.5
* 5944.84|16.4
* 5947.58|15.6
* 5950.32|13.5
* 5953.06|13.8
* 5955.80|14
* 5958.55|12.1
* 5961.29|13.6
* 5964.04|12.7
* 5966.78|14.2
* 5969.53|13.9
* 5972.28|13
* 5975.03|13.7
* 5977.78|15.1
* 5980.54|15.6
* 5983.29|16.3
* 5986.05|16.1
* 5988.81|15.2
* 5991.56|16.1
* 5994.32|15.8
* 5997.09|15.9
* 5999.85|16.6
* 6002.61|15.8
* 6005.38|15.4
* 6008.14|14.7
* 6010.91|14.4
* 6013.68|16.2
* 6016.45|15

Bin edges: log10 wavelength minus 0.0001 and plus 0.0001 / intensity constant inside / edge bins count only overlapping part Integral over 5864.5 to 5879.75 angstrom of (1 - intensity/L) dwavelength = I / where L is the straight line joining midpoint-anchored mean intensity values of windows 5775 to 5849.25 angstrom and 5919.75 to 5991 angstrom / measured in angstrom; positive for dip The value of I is 2.3 angstrom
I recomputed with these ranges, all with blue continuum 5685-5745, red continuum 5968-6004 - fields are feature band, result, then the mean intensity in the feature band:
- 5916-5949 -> 3.83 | 13.7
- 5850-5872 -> 1.73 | 14.4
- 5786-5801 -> -1.34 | 17.3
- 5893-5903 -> 5.16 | 7.53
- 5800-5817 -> -3.01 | 18.6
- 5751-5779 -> -1.34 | 16.7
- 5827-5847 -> -2.19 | 17.5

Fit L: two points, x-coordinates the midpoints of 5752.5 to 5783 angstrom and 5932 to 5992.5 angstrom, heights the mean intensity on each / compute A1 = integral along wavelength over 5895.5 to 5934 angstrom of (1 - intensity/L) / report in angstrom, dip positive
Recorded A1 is 7.9 angstrom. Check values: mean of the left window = 16.7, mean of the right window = 14.3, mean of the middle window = 11.8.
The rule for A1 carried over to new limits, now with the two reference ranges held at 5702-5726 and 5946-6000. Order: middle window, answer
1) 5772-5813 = -4.84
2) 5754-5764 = -0.68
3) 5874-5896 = 7.72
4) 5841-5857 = -0.86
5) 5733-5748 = -1.27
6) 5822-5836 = -0.92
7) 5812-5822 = -0.16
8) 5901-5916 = 3.09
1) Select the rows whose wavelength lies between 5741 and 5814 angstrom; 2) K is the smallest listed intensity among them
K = 15.1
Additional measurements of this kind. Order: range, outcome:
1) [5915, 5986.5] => 12.1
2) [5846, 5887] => 11.1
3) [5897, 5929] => 5.81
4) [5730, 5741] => 16.8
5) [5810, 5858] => 12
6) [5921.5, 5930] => 12.6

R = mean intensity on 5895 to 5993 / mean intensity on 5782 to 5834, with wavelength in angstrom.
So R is 0.77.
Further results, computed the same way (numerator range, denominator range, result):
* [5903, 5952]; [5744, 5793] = 0.79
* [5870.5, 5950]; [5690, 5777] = 0.72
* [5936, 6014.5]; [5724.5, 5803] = 0.86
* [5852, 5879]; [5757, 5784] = 0.84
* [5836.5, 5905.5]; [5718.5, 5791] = 0.76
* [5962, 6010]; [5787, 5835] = 0.87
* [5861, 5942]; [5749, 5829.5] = 0.69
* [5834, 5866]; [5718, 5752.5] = 0.93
